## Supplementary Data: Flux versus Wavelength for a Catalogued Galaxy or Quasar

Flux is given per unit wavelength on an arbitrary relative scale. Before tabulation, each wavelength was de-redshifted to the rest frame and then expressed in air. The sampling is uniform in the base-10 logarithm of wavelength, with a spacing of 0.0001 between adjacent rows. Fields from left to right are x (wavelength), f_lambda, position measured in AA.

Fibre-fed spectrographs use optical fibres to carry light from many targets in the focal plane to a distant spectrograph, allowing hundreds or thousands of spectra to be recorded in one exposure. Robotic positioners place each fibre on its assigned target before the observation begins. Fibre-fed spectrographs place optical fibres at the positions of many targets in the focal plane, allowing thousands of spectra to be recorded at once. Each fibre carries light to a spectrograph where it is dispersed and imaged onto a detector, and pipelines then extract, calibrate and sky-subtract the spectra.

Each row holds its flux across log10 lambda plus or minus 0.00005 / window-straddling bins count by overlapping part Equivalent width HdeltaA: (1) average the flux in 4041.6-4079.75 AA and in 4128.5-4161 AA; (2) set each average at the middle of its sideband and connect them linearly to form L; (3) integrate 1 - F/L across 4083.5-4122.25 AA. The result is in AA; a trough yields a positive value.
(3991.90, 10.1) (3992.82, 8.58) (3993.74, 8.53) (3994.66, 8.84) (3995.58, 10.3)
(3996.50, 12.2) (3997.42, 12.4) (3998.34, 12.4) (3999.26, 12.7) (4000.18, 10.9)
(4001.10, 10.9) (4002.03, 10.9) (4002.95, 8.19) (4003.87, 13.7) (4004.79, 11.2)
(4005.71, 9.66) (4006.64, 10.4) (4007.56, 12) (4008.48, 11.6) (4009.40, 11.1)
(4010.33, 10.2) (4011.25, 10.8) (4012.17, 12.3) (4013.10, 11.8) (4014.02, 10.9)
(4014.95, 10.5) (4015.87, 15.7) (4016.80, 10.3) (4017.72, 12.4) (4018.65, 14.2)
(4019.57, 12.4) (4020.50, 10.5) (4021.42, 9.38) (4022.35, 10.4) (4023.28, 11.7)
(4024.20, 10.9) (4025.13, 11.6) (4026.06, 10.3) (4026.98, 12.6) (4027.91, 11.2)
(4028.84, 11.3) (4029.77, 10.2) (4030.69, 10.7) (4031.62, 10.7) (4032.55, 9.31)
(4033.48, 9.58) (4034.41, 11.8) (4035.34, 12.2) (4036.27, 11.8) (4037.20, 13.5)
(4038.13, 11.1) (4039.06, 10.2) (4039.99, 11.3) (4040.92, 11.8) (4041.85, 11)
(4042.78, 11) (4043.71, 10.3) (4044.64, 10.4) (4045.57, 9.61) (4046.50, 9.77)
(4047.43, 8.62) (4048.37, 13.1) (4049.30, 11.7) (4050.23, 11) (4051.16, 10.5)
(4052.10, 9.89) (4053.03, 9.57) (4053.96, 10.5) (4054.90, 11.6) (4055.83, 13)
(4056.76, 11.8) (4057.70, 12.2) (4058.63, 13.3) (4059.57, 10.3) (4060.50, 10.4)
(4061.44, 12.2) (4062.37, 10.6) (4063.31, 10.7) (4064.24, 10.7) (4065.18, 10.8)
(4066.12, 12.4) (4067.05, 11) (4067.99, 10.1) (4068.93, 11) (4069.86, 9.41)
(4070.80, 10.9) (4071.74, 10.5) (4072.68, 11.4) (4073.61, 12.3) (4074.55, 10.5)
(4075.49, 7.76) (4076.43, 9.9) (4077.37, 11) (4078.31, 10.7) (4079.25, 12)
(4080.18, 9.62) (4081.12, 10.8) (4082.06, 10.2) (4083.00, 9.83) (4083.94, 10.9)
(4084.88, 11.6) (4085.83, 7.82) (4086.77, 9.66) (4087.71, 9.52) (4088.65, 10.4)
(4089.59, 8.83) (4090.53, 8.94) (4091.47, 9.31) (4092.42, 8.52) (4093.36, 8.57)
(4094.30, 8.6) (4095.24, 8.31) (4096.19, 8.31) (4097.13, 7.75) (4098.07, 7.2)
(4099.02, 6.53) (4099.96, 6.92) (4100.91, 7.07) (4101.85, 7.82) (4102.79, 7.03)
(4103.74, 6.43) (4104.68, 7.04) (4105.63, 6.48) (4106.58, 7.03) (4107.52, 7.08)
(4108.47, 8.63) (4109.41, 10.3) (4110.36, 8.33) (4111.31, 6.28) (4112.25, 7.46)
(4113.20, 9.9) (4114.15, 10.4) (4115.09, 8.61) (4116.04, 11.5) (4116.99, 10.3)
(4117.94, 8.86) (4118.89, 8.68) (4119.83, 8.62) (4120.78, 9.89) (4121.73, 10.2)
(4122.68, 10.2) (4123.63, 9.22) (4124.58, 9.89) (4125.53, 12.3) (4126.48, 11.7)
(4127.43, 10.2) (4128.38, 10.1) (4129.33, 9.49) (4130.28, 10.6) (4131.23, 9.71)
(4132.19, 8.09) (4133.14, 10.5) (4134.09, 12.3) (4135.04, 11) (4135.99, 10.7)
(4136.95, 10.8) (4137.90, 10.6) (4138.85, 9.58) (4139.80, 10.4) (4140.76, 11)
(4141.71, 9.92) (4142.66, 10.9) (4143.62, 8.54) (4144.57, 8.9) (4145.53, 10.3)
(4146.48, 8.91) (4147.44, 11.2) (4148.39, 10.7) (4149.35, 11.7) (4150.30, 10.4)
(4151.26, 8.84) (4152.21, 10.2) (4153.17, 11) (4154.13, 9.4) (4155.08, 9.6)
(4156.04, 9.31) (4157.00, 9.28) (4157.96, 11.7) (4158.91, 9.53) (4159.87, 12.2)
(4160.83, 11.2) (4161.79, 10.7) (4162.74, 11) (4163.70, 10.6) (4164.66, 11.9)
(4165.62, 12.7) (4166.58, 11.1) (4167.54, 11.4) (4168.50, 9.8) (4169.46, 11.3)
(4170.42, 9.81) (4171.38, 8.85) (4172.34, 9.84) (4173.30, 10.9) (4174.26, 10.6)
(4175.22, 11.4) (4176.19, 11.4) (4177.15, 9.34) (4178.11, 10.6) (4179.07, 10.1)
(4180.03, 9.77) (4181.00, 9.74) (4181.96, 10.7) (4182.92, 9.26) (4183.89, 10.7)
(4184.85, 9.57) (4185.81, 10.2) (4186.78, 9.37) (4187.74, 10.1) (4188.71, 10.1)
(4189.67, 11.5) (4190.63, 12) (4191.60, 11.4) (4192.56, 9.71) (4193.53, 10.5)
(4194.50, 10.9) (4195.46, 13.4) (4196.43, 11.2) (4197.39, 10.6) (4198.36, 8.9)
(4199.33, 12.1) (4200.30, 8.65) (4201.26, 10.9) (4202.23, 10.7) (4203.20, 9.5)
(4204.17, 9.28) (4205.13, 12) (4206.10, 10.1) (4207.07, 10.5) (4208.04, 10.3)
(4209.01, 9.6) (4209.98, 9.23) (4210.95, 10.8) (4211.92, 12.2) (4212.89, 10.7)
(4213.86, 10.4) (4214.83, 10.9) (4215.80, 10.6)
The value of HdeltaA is 7.2 AA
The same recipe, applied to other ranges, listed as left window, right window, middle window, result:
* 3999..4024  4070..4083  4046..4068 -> -0.66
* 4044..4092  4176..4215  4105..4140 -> 3.08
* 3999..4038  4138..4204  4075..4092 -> 1.54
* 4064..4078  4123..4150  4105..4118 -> 2.26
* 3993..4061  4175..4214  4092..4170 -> 8.00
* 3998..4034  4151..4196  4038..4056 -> 0.53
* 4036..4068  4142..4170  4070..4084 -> 0.55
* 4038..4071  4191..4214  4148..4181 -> 0.44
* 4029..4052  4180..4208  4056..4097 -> 1.78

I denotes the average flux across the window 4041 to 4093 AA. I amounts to 10.6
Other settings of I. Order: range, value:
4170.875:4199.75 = 10.5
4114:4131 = 10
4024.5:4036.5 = 11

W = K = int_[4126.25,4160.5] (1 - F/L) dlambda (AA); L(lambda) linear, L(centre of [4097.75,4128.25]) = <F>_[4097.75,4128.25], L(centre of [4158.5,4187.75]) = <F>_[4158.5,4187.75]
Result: -2.27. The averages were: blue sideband 8.72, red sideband 10.5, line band 10.3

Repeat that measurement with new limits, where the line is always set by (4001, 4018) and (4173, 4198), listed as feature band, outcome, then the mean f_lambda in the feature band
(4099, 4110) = 3.5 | 7.41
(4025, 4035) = 0.3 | 10.8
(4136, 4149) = 0.7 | 10.2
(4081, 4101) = 3.8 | 8.89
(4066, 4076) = 0.4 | 10.6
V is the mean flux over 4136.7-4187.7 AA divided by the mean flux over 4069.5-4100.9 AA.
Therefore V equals 1.1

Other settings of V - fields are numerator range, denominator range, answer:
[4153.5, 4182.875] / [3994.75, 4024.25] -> 0.92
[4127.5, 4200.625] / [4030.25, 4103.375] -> 1.02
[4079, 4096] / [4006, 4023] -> 0.84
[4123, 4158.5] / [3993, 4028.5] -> 0.91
